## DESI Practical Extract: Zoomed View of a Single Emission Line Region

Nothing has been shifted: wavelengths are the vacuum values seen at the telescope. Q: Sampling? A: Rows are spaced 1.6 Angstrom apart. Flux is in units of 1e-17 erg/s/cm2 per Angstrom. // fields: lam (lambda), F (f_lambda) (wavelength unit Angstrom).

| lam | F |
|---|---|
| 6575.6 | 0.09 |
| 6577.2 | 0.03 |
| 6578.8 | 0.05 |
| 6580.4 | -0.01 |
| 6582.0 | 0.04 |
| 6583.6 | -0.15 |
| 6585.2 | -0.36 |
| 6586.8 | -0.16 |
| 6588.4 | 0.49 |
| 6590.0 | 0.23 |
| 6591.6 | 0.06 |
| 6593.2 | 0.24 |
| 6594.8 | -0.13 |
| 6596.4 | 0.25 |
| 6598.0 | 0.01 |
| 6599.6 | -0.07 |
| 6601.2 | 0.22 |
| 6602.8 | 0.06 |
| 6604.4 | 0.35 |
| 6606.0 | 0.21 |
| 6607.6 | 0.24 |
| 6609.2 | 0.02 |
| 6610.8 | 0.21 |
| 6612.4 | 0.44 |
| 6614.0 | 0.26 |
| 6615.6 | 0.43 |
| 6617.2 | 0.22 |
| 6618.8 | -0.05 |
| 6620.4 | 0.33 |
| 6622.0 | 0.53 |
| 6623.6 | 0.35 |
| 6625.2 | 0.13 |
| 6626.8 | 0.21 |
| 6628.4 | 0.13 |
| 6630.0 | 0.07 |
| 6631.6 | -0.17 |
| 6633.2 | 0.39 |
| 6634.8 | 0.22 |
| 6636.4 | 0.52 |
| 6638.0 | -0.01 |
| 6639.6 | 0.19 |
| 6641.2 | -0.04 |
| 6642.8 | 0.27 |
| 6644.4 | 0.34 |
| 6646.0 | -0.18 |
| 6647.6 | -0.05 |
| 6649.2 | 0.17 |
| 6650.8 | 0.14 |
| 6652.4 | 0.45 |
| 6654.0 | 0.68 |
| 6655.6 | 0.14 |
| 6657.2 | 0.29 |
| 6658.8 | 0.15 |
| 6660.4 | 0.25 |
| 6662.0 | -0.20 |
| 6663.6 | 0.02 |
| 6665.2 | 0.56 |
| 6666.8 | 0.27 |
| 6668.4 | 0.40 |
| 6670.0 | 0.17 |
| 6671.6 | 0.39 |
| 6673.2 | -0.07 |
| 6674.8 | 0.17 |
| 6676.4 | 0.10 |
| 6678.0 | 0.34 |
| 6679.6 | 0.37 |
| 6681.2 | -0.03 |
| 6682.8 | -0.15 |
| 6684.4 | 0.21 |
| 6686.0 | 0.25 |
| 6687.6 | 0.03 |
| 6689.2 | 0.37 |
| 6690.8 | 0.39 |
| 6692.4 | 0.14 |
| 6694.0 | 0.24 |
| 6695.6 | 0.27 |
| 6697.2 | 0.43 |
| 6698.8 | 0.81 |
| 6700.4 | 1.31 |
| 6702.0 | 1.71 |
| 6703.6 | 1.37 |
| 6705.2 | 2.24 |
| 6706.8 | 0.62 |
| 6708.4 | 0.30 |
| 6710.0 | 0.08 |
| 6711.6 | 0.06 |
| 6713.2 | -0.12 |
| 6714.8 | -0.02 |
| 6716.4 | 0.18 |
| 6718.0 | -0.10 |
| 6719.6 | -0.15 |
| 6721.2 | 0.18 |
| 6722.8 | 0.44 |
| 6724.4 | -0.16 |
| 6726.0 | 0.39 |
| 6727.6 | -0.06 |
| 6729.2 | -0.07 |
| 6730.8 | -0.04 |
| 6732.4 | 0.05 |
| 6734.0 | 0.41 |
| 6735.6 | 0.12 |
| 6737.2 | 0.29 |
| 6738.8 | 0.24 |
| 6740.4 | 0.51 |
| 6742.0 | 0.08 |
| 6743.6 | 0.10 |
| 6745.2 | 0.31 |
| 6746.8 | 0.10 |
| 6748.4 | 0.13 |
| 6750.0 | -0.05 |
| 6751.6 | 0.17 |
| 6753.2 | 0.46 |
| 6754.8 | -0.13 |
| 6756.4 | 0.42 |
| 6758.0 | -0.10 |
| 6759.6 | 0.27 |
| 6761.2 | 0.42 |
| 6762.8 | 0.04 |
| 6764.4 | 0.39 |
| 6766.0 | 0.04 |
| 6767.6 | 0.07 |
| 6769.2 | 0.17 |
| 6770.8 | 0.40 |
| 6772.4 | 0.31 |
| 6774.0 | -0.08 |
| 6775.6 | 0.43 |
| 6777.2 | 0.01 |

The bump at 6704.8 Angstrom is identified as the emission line [O II]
